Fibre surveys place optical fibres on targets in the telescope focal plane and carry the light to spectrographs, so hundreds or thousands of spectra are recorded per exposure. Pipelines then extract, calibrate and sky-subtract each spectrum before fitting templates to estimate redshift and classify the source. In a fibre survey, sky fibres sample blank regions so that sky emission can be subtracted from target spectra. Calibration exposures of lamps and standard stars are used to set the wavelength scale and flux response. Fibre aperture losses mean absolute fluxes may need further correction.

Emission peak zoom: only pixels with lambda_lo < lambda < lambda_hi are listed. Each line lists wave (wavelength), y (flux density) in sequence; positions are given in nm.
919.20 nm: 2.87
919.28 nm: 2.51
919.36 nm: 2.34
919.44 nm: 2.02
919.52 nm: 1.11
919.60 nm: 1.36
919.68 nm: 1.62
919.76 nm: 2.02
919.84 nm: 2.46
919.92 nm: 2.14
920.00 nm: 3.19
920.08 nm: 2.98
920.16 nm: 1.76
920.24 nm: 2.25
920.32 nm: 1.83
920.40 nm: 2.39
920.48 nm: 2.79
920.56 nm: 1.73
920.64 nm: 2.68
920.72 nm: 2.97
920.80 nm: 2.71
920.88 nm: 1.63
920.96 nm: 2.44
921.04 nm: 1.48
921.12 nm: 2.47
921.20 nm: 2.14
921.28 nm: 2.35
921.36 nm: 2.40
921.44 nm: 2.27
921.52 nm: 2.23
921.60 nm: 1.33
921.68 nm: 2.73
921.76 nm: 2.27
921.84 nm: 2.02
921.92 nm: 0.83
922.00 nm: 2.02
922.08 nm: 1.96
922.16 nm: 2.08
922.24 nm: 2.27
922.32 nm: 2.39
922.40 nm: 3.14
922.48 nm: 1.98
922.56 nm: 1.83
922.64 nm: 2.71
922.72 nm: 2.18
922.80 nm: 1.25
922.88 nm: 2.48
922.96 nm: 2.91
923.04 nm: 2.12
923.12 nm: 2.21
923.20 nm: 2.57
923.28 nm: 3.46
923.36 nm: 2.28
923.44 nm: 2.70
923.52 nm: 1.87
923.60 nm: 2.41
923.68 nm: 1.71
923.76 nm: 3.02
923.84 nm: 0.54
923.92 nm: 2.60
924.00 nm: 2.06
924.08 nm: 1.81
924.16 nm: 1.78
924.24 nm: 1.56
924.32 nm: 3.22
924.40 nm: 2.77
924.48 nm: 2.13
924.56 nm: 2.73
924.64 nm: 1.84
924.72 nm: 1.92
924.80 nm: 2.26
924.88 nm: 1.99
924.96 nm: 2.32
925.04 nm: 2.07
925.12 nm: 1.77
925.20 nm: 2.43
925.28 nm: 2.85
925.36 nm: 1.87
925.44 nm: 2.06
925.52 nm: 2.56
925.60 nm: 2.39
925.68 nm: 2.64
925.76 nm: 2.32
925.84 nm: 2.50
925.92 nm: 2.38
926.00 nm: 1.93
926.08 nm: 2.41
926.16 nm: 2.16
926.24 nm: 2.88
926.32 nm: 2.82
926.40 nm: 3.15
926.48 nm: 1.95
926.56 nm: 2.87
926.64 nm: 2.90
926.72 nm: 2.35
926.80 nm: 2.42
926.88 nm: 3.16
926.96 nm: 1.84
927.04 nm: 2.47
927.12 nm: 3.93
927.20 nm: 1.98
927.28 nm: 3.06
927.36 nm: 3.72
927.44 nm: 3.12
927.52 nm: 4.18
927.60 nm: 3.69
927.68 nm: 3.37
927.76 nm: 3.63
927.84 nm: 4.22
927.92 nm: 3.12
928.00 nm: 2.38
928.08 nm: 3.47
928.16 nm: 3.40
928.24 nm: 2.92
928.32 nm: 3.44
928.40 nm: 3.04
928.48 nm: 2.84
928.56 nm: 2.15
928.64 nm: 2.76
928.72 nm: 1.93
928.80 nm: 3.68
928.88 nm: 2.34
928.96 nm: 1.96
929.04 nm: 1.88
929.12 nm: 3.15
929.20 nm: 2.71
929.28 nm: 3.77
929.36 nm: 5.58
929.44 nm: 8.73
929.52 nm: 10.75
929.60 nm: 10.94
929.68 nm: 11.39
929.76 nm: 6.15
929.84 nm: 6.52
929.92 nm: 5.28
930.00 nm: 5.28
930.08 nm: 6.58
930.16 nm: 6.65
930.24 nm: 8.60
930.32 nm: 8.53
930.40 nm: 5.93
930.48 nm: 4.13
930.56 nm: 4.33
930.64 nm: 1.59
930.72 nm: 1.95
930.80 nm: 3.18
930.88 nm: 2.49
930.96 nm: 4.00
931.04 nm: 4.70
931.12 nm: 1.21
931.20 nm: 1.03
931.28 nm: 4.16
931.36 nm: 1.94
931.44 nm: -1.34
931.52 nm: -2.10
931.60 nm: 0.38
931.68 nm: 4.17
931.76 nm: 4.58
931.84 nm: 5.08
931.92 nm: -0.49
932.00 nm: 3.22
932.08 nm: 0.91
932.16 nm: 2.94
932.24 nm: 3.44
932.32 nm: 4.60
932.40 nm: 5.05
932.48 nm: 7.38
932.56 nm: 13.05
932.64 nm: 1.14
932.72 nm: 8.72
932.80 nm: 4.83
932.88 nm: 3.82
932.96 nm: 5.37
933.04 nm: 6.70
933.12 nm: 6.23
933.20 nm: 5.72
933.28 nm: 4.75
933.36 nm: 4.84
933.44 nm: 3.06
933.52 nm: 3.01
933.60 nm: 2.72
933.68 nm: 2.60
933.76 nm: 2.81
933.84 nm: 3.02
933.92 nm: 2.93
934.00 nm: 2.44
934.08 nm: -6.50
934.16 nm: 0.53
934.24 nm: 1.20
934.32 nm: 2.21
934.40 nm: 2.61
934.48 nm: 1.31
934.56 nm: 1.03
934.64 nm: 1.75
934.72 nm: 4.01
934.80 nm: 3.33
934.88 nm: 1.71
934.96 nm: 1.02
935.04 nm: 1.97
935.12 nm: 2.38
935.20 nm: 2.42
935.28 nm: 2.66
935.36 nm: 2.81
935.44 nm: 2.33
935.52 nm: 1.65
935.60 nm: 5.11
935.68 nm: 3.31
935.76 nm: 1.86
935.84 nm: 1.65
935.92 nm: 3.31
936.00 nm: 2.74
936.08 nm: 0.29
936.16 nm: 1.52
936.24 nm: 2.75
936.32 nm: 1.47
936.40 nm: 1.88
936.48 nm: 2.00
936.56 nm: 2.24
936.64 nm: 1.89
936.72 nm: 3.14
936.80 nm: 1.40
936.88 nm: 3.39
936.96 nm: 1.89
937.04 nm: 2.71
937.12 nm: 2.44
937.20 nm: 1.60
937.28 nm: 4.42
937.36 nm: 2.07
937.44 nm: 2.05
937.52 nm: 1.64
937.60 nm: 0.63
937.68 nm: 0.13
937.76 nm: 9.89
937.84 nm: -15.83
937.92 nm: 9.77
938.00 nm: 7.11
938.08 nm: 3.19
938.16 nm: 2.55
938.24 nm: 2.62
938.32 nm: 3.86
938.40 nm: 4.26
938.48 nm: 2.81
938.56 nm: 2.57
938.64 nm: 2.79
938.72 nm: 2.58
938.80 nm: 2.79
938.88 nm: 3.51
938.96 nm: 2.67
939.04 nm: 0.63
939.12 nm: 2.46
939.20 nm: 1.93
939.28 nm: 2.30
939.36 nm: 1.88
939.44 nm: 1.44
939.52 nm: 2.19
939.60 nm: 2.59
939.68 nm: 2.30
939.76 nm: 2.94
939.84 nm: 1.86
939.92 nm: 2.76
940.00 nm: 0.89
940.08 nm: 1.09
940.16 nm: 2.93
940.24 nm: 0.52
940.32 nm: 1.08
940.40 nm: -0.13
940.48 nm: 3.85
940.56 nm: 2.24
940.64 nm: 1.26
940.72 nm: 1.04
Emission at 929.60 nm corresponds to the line Halpha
